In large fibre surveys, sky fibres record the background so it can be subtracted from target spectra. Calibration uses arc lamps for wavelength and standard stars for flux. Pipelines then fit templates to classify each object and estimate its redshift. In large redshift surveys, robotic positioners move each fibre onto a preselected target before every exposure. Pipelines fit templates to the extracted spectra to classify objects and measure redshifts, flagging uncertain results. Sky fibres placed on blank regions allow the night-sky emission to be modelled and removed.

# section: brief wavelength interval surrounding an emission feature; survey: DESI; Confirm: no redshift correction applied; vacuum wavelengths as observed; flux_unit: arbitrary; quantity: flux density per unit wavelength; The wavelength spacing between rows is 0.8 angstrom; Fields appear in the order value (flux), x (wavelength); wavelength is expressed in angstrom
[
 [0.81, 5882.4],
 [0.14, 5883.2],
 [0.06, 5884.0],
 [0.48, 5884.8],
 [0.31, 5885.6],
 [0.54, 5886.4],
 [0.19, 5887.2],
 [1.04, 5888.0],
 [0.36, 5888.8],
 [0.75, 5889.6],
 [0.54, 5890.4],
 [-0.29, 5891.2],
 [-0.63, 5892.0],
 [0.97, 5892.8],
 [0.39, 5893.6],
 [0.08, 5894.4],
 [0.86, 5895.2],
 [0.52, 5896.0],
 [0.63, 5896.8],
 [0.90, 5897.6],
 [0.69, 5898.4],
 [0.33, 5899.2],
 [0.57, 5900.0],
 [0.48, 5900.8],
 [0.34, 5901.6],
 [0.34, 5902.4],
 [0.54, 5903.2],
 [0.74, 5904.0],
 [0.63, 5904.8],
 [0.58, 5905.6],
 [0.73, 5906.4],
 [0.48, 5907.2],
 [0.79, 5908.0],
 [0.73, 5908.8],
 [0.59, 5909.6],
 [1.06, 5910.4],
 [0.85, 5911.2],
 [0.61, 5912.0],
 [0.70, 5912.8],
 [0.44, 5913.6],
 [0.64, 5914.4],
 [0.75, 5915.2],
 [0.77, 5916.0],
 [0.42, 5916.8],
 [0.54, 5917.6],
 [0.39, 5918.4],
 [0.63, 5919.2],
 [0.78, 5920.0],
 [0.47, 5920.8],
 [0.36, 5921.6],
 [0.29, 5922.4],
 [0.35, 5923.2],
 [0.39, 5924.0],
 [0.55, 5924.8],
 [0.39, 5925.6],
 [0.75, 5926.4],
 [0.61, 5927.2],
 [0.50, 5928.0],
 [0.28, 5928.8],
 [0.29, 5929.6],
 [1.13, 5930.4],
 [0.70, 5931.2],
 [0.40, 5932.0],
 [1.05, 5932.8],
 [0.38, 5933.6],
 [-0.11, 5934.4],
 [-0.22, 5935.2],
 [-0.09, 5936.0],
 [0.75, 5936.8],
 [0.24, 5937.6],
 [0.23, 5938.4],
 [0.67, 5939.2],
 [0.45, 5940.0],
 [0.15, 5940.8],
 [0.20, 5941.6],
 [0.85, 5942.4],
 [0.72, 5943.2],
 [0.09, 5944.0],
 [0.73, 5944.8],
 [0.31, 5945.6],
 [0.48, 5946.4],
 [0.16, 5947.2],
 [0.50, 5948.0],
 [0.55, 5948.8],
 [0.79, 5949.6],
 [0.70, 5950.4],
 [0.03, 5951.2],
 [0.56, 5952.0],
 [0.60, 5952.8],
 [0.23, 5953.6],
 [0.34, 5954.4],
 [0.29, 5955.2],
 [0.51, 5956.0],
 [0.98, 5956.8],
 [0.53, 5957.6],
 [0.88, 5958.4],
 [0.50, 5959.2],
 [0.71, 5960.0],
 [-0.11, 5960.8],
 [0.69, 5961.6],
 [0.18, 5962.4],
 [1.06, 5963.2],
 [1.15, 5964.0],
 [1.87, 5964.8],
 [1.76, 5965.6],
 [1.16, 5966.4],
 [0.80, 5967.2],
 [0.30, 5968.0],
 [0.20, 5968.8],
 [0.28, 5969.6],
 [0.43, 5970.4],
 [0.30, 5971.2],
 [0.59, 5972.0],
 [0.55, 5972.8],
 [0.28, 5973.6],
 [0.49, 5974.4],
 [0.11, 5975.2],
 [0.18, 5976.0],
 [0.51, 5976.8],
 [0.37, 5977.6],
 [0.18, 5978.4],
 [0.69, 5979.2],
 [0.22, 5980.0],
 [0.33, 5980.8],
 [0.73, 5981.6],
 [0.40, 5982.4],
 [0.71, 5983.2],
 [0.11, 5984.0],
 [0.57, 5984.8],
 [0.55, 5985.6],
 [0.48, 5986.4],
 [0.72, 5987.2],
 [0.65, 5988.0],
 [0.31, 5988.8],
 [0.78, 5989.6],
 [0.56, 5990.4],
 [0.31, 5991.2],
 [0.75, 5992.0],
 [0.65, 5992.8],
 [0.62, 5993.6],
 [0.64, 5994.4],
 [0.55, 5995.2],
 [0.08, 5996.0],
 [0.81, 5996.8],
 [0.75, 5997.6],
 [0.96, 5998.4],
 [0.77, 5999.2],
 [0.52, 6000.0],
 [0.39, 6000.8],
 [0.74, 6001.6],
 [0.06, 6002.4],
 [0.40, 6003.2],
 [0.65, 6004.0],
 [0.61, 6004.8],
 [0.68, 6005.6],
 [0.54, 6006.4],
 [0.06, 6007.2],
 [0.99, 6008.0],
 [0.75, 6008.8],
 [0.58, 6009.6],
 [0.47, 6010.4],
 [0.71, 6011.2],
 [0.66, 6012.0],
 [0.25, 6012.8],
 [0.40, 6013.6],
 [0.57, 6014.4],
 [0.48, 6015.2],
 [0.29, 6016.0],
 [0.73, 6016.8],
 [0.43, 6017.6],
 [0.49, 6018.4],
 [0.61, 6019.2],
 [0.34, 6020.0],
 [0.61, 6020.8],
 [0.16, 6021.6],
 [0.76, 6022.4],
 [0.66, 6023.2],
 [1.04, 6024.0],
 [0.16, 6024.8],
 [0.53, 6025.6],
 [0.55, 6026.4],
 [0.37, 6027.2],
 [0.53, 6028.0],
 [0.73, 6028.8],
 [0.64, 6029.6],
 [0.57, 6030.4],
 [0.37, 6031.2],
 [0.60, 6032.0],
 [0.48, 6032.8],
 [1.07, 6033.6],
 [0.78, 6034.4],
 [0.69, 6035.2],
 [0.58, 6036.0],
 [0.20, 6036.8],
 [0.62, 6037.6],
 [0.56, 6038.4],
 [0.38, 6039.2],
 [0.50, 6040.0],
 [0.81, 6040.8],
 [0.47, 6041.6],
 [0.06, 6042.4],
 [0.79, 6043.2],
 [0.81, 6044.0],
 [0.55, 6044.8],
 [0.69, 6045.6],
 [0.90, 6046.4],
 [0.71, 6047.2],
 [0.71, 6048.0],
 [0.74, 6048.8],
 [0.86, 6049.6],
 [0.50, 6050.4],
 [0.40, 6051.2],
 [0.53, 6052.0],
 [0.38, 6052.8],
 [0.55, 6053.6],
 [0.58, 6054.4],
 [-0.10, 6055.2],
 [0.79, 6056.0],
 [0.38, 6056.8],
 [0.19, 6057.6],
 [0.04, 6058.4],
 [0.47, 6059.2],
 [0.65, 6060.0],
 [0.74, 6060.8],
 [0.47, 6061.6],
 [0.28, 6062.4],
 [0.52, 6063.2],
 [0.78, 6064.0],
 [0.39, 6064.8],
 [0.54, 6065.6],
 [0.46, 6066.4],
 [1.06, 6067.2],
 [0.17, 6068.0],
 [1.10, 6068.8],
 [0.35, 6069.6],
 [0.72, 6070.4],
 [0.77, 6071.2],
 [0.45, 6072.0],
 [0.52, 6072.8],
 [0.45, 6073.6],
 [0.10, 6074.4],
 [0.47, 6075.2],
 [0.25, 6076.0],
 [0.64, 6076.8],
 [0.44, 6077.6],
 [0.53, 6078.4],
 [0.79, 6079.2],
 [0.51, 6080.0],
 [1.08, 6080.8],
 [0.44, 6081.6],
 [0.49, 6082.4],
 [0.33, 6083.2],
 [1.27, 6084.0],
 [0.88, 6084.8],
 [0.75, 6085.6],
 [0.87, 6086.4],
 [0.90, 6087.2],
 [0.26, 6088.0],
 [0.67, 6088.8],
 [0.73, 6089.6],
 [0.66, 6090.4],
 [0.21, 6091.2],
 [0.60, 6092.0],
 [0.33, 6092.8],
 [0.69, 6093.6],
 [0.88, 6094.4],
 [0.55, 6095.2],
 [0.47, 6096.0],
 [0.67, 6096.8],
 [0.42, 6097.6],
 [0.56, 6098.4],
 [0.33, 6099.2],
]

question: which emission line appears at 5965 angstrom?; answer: H-beta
